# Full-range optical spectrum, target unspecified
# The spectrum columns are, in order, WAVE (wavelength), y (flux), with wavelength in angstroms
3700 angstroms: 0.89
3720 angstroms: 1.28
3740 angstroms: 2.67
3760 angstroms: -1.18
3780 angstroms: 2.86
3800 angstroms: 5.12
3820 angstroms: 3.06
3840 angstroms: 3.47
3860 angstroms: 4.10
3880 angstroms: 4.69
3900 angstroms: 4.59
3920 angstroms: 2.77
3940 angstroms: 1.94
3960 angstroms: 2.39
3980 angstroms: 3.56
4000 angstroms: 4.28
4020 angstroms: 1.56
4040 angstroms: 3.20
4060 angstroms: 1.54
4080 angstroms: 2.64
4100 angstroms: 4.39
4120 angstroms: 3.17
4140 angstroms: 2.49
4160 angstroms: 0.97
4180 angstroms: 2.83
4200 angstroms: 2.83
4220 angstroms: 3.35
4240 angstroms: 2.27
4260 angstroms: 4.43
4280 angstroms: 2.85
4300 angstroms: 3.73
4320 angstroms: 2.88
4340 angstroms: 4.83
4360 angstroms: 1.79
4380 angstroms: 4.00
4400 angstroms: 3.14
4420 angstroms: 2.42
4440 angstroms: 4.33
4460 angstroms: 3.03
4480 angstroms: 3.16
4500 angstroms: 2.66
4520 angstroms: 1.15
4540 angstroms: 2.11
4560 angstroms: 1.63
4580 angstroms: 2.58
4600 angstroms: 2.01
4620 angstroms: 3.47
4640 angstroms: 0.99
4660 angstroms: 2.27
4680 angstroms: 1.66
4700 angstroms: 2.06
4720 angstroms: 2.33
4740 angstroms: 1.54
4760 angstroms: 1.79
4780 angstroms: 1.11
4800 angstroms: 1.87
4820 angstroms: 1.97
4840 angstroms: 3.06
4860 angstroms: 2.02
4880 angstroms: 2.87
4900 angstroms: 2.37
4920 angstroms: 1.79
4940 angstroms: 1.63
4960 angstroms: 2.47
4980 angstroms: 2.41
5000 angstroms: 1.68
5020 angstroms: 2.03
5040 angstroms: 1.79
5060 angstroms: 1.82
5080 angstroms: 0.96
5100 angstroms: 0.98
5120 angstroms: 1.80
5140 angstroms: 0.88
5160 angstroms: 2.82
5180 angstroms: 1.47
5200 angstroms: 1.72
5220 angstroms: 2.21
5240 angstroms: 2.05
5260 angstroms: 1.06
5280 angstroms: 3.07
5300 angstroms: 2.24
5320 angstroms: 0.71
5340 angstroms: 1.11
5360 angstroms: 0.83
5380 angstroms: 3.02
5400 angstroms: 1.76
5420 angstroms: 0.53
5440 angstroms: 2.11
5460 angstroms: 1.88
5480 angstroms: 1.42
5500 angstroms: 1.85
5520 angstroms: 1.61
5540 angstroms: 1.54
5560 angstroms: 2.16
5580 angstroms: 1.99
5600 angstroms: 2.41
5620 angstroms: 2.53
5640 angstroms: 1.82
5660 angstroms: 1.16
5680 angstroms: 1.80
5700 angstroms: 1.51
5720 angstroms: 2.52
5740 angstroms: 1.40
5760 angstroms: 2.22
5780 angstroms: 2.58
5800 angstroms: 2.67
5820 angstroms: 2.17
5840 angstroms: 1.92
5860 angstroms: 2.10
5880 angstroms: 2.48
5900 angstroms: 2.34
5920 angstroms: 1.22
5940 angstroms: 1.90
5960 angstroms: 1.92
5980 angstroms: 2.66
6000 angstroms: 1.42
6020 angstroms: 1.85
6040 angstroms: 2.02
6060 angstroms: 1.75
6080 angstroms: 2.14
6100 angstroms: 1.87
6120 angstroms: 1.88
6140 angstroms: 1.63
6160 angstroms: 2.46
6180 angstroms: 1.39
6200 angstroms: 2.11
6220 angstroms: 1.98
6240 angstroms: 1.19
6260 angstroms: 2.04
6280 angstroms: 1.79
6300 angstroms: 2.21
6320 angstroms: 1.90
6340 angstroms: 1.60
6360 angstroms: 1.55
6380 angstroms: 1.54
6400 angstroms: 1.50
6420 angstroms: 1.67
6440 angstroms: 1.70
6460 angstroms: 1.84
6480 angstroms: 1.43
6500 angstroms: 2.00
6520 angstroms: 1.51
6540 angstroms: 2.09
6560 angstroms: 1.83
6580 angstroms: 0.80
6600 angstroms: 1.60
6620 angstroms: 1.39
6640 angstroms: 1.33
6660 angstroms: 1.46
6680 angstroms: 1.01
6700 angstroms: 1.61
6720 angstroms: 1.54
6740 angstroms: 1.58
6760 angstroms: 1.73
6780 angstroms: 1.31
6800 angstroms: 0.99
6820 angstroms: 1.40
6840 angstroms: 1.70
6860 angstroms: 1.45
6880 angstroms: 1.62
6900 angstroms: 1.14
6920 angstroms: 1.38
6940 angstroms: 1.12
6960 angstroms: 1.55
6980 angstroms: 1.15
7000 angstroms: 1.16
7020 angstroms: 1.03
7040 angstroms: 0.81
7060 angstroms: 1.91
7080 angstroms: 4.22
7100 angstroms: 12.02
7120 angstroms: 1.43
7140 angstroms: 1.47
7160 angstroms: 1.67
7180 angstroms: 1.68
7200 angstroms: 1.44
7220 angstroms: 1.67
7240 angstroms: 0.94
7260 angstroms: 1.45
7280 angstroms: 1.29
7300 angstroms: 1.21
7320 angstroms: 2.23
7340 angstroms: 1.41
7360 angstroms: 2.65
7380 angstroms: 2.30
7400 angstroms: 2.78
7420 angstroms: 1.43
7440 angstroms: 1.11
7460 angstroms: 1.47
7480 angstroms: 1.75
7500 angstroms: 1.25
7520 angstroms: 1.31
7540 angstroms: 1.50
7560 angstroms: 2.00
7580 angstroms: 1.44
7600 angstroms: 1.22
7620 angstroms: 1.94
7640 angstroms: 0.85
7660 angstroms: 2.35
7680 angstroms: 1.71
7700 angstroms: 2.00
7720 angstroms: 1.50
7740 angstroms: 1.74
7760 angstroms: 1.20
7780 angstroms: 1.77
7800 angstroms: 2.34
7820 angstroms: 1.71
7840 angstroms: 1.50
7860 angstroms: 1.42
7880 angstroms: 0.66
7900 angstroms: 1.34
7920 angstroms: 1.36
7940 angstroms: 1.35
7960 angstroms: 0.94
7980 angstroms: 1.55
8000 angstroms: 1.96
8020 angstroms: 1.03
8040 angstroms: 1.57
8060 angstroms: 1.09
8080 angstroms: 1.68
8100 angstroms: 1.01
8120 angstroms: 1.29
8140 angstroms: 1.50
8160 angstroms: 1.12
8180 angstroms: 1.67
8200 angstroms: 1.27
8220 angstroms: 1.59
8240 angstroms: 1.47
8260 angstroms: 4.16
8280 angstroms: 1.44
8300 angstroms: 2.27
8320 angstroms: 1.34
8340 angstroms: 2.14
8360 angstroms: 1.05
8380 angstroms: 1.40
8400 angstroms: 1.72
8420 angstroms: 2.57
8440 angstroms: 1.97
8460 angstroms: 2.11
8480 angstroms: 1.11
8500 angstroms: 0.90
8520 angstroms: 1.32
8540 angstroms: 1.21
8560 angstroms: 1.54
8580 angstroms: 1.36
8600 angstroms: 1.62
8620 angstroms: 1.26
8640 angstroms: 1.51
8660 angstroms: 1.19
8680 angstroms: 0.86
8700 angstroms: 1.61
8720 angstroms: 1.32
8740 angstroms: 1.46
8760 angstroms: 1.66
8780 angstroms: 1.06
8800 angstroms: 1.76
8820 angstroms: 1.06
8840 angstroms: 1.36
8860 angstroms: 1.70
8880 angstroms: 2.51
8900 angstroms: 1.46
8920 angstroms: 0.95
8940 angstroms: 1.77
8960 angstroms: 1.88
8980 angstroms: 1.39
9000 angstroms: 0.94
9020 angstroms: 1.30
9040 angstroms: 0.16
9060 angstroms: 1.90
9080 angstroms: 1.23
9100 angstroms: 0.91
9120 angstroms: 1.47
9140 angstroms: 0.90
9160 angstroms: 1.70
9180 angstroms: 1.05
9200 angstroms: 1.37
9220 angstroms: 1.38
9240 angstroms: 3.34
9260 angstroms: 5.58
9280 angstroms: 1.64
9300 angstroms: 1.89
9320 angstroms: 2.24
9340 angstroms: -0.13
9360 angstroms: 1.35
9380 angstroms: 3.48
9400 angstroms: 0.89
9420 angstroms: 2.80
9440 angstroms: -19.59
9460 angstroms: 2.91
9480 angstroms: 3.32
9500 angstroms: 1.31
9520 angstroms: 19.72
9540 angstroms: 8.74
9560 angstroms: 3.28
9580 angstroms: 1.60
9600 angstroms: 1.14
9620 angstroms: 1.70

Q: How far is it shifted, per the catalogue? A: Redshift 0.90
